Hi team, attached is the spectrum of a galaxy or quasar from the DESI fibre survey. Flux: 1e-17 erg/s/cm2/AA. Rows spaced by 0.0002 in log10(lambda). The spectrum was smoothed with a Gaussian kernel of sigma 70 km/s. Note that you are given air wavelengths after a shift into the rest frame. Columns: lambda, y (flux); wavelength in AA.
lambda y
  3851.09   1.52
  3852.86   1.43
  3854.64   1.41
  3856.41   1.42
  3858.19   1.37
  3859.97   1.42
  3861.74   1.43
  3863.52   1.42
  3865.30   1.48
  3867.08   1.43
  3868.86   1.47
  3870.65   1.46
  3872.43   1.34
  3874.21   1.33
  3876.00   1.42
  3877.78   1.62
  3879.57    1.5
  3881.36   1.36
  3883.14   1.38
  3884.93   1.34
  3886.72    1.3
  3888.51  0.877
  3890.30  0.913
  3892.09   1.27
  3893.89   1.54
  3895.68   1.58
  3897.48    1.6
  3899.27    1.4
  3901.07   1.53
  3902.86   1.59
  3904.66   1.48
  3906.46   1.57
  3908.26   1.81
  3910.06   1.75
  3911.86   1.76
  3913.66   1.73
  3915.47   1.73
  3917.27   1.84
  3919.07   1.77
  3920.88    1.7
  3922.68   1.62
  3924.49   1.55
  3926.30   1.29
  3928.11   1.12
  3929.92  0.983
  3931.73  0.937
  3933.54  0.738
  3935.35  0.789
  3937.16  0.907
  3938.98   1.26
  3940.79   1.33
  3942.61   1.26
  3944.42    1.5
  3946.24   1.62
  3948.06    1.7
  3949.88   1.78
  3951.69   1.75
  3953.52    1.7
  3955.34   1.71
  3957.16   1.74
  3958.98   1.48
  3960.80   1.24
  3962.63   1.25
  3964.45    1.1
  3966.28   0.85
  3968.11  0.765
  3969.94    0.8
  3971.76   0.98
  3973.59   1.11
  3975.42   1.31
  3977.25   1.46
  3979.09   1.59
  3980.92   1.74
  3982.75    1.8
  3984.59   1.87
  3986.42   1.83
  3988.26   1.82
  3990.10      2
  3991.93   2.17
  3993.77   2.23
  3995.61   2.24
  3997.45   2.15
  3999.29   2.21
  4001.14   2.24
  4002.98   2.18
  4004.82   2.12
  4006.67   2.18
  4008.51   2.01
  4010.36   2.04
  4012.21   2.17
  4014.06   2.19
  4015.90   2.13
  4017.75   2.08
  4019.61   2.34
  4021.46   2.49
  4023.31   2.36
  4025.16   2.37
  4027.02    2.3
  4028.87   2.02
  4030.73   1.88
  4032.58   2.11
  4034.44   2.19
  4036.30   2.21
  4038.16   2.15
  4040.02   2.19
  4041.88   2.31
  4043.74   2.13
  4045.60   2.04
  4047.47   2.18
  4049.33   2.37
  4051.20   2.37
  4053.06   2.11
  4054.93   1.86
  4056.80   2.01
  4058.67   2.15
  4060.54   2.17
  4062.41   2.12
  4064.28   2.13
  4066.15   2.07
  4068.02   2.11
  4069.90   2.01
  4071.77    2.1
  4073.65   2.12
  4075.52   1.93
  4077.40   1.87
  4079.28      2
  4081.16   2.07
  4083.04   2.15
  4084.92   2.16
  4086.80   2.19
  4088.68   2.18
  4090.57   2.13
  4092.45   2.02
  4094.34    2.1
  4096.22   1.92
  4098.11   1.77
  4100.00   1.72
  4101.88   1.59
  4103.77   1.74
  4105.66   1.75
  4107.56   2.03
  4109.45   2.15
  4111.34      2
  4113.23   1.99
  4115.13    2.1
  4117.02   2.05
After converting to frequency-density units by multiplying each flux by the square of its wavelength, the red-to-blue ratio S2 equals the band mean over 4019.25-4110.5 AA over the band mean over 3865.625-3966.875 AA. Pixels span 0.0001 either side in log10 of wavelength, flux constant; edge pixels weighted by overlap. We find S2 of 1.58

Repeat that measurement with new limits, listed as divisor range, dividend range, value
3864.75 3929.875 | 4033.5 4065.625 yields 1.57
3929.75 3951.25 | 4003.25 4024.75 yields 1.82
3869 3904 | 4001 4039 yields 1.68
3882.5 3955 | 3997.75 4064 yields 1.60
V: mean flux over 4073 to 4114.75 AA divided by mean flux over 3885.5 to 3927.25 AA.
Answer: 1.3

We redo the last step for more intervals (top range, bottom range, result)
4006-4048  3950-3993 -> 1.46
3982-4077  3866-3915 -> 1.46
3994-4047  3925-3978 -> 1.73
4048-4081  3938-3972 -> 1.53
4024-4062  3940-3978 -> 1.59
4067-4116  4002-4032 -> 0.92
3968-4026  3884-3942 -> 1.38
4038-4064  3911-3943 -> 1.59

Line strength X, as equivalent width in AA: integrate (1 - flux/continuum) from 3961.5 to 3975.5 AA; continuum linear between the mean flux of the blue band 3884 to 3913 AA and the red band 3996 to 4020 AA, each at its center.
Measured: 6.6 AA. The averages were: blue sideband 1.46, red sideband 2.15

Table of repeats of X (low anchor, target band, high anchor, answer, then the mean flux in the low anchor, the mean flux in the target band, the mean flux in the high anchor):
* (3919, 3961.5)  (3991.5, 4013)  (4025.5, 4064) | -3.8 AA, 1.39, 2.16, 2.15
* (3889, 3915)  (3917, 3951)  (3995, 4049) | 7.1 AA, 1.53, 1.35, 2.18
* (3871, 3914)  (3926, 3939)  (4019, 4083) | 5.2 AA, 1.46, 0.972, 2.14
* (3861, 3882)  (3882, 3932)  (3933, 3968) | -2.6 AA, 1.44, 1.47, 1.35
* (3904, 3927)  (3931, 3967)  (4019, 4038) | 9.8 AA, 1.67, 1.34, 2.22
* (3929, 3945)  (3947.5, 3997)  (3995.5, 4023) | 1.3 AA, 1.07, 1.56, 2.19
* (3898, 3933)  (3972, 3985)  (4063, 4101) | 1.6 AA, 1.53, 1.51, 2.04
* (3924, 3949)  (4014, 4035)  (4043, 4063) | -3.3 AA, 1.21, 2.21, 2.14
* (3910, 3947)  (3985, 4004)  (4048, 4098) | -4.4 AA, 1.38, 2.1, 2.09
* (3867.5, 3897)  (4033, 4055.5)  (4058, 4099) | -2.7 AA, 1.36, 2.18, 2.07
